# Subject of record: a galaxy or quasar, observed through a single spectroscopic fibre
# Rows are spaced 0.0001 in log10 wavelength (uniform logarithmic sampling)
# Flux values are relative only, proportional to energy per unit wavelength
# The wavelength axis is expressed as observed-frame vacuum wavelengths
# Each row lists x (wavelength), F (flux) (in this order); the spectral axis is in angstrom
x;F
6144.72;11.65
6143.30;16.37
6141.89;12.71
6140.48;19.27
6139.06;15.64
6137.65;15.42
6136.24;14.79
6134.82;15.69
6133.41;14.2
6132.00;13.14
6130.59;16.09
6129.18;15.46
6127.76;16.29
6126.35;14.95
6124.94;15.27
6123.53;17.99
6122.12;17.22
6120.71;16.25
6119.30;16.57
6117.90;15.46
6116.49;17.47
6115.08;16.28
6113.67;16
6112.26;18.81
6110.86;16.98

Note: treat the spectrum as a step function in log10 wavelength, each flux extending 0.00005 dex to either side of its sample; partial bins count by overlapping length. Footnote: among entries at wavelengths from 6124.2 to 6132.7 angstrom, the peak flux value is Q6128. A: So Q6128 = 16.29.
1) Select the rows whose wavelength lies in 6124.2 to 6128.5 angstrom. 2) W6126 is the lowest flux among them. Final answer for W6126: 14.95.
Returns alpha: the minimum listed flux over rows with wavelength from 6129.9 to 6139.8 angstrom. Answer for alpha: 13.14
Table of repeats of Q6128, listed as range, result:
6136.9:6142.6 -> 19.27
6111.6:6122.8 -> 18.81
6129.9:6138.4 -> 16.09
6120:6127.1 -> 17.99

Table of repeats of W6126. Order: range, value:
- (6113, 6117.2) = 16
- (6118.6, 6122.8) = 16.25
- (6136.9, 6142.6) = 12.71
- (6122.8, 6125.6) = 15.27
